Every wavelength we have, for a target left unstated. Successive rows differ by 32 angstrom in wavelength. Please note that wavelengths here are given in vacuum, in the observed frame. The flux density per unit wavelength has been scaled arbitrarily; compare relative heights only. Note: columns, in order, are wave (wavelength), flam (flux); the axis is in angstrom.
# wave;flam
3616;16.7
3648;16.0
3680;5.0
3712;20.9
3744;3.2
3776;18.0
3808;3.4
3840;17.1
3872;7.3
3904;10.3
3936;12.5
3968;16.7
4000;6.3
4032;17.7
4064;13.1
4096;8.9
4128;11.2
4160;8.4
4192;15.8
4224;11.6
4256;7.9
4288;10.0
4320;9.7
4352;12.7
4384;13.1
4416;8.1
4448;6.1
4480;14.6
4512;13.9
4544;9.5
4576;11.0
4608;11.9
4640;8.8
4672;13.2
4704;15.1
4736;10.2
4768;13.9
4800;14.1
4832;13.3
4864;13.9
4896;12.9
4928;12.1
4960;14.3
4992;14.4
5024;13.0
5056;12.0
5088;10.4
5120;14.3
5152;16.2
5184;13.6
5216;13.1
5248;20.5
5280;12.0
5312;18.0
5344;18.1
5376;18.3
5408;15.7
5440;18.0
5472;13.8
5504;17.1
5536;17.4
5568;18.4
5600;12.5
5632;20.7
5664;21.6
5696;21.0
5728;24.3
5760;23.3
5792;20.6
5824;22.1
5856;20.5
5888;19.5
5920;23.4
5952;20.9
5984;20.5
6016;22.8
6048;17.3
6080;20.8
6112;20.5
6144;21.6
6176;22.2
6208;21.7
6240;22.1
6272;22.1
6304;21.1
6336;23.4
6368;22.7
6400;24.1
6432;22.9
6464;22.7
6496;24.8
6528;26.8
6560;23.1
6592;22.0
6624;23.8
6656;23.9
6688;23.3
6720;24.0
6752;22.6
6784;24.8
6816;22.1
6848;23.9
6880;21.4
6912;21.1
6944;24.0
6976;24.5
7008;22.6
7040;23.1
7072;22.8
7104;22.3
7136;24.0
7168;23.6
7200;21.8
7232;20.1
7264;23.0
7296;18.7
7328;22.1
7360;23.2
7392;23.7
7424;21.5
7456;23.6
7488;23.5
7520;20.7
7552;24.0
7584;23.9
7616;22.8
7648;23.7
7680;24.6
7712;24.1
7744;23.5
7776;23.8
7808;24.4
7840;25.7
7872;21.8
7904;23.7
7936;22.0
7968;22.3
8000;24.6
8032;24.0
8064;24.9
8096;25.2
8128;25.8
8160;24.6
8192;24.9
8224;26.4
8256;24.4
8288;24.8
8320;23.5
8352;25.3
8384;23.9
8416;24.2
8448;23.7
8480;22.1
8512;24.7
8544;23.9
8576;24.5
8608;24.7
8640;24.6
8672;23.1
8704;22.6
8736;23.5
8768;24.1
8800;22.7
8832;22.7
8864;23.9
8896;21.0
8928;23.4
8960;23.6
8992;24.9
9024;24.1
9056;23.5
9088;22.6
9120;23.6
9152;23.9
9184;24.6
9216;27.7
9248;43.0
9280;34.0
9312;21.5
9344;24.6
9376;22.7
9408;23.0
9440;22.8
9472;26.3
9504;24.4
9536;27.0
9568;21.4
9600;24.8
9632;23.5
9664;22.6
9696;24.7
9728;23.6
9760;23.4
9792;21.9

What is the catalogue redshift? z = 0.41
